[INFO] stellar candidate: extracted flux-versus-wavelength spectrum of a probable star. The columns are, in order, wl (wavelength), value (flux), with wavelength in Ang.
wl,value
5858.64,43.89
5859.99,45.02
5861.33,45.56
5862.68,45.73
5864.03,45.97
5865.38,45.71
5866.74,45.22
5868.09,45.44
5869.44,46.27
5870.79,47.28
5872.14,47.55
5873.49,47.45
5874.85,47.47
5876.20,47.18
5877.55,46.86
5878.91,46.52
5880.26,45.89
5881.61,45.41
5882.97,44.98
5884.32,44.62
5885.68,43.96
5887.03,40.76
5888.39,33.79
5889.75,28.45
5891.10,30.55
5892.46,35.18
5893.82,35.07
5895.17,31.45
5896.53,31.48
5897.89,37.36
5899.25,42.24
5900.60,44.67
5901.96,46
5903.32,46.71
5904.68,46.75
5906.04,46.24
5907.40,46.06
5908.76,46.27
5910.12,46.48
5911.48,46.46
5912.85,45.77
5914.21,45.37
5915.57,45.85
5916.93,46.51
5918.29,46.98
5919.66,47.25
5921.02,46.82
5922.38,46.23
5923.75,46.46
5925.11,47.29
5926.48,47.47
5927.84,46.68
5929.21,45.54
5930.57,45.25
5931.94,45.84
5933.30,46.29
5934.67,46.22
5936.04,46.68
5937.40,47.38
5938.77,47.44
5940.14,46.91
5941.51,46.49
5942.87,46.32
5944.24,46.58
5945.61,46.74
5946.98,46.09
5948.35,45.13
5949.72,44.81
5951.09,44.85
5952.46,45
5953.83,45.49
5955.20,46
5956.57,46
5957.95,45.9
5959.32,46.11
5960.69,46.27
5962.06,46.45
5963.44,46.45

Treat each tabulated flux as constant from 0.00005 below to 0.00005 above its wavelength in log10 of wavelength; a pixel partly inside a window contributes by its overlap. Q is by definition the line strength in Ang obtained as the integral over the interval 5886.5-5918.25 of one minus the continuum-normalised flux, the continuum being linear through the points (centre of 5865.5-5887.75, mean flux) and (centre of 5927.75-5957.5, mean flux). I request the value 3.2 Ang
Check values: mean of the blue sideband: 45.8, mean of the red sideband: 46.1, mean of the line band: 41.2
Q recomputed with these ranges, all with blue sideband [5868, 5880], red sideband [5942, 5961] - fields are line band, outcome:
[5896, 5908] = 0.9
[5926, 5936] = 0.0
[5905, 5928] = -0.1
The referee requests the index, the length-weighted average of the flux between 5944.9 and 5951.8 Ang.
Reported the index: 45.5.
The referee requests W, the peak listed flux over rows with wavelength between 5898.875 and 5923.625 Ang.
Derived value 47.25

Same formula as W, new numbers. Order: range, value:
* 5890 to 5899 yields 37.36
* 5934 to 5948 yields 47.44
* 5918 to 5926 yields 47.29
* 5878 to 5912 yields 46.75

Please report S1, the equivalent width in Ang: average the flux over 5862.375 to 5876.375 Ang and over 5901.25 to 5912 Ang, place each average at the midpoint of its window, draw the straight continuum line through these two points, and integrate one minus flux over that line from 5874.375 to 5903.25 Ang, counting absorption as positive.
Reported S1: 3.6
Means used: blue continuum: 46.5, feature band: 40.6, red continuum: 46.4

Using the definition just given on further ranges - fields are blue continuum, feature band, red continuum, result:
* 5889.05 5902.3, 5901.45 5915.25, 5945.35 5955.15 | -2.9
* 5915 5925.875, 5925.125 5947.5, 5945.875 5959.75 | -0.2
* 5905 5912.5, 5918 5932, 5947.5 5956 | -0.2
